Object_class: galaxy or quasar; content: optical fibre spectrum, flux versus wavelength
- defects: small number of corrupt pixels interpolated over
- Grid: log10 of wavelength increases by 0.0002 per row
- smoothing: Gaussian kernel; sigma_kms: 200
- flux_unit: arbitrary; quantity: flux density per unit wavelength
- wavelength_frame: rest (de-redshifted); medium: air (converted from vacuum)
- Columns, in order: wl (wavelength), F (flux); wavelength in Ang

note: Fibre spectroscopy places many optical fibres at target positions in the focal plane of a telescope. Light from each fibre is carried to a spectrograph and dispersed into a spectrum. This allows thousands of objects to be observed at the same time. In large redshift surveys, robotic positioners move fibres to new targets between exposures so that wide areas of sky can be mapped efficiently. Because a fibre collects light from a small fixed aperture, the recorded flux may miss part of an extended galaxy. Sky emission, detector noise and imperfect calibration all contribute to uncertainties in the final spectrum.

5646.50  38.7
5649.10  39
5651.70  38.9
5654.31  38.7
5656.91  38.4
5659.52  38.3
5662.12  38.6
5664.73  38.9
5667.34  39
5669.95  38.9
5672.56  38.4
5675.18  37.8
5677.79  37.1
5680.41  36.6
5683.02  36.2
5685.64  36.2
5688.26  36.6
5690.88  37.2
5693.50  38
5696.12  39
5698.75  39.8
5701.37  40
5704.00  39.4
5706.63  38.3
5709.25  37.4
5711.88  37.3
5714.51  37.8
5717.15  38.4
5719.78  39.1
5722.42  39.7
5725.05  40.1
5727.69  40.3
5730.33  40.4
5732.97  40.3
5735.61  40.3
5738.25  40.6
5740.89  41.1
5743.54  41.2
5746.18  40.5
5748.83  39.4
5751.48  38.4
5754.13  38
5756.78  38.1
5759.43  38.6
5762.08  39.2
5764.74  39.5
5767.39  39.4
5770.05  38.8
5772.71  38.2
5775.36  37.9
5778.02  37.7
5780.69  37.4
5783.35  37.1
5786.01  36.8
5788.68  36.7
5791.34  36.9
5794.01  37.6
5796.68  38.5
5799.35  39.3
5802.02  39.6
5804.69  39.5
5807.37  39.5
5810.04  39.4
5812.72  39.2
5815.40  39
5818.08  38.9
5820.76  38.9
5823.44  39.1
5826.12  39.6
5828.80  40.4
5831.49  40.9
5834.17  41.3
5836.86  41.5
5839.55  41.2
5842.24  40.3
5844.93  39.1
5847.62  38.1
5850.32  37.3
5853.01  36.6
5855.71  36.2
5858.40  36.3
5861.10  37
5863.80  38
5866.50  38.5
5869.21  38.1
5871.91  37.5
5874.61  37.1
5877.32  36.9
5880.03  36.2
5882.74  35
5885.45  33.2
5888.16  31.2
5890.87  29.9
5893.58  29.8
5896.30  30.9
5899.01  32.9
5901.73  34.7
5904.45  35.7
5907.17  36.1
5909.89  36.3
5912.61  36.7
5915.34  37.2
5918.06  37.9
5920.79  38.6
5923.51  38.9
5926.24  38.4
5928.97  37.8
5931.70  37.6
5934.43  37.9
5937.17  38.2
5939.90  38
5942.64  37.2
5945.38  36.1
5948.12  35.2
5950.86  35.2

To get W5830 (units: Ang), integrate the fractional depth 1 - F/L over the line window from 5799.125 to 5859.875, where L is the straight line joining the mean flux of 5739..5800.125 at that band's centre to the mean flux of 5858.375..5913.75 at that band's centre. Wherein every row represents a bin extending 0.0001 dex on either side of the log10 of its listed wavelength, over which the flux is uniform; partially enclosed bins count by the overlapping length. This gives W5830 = -4.0 Ang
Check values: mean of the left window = 38.5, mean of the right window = 35.1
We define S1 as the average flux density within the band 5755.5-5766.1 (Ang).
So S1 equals 38.9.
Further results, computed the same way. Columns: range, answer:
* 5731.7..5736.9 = 40.3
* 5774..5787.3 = 37.4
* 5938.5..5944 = 37.6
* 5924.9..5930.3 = 38.1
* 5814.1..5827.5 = 39.1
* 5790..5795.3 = 37.3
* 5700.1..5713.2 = 38.5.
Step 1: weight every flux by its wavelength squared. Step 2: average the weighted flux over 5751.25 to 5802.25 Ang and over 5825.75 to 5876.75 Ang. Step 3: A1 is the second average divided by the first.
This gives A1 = 1.04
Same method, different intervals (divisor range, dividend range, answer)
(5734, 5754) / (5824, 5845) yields 1.04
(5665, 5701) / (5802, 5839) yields 1.10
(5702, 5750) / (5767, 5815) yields 0.99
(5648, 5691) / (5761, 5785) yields 1.05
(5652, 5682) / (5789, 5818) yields 1.06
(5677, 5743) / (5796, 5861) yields 1.05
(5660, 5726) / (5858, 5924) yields 1.00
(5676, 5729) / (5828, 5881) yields 1.06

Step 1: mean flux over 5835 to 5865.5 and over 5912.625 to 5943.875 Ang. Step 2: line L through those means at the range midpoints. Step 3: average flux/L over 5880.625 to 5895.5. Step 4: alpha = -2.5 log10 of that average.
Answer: 0.19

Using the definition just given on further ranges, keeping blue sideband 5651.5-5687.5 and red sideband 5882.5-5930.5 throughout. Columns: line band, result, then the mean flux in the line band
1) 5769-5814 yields -0.05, 38.2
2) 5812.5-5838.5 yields -0.11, 39.9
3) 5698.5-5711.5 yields -0.04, 38.8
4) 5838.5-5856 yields -0.08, 38.5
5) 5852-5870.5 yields -0.05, 37.2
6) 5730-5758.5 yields -0.08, 39.8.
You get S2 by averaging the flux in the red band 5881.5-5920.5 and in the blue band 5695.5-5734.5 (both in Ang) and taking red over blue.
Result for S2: 0.87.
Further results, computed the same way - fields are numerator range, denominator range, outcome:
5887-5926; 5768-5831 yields 0.91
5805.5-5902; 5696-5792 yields 0.96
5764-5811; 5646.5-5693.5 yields 1.01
